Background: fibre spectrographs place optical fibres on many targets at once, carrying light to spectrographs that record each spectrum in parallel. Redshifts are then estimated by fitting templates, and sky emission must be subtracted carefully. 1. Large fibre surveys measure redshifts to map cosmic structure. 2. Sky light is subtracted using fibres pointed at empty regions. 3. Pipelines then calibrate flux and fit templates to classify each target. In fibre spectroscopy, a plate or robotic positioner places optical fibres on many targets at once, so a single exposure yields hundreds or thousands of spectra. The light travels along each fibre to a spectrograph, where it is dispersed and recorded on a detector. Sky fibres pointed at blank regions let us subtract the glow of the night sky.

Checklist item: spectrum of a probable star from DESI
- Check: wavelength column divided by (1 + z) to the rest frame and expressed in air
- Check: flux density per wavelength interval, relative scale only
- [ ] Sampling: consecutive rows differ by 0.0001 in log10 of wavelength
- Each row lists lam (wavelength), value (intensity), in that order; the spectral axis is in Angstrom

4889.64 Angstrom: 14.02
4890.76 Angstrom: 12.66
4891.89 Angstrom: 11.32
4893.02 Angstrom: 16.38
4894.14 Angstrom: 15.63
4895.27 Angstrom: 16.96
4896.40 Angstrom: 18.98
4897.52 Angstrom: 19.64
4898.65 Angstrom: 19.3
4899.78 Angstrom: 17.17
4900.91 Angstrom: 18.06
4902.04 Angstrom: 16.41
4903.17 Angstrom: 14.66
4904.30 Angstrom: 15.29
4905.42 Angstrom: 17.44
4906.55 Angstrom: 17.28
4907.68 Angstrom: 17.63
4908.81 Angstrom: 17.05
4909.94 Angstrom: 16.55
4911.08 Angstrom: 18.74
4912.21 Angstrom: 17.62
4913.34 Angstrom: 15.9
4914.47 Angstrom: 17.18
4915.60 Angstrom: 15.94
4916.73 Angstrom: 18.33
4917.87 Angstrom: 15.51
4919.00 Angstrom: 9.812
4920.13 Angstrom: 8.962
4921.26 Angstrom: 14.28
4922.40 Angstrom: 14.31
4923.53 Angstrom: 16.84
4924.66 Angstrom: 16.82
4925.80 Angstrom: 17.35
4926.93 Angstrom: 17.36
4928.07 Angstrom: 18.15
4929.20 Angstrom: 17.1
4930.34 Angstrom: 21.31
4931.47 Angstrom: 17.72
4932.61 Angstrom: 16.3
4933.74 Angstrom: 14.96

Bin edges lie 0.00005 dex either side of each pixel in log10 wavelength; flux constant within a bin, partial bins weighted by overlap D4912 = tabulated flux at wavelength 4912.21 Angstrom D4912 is 17.62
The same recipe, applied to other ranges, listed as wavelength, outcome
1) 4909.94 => 16.55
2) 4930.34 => 21.31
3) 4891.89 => 11.32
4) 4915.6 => 15.94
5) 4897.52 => 19.64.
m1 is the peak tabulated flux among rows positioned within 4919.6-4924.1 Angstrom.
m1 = 16.84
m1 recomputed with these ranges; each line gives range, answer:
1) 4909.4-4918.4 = 18.74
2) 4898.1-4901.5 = 19.3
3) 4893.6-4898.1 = 19.64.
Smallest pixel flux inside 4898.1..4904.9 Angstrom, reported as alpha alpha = 14.66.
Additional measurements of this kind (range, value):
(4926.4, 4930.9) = 17.1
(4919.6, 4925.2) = 8.962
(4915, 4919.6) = 9.812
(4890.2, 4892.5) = 11.32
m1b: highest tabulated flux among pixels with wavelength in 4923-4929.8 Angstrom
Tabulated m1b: 18.15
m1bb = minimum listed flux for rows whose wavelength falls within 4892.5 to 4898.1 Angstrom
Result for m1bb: 15.63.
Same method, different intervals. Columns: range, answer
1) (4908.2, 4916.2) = 15.9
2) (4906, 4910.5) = 16.55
